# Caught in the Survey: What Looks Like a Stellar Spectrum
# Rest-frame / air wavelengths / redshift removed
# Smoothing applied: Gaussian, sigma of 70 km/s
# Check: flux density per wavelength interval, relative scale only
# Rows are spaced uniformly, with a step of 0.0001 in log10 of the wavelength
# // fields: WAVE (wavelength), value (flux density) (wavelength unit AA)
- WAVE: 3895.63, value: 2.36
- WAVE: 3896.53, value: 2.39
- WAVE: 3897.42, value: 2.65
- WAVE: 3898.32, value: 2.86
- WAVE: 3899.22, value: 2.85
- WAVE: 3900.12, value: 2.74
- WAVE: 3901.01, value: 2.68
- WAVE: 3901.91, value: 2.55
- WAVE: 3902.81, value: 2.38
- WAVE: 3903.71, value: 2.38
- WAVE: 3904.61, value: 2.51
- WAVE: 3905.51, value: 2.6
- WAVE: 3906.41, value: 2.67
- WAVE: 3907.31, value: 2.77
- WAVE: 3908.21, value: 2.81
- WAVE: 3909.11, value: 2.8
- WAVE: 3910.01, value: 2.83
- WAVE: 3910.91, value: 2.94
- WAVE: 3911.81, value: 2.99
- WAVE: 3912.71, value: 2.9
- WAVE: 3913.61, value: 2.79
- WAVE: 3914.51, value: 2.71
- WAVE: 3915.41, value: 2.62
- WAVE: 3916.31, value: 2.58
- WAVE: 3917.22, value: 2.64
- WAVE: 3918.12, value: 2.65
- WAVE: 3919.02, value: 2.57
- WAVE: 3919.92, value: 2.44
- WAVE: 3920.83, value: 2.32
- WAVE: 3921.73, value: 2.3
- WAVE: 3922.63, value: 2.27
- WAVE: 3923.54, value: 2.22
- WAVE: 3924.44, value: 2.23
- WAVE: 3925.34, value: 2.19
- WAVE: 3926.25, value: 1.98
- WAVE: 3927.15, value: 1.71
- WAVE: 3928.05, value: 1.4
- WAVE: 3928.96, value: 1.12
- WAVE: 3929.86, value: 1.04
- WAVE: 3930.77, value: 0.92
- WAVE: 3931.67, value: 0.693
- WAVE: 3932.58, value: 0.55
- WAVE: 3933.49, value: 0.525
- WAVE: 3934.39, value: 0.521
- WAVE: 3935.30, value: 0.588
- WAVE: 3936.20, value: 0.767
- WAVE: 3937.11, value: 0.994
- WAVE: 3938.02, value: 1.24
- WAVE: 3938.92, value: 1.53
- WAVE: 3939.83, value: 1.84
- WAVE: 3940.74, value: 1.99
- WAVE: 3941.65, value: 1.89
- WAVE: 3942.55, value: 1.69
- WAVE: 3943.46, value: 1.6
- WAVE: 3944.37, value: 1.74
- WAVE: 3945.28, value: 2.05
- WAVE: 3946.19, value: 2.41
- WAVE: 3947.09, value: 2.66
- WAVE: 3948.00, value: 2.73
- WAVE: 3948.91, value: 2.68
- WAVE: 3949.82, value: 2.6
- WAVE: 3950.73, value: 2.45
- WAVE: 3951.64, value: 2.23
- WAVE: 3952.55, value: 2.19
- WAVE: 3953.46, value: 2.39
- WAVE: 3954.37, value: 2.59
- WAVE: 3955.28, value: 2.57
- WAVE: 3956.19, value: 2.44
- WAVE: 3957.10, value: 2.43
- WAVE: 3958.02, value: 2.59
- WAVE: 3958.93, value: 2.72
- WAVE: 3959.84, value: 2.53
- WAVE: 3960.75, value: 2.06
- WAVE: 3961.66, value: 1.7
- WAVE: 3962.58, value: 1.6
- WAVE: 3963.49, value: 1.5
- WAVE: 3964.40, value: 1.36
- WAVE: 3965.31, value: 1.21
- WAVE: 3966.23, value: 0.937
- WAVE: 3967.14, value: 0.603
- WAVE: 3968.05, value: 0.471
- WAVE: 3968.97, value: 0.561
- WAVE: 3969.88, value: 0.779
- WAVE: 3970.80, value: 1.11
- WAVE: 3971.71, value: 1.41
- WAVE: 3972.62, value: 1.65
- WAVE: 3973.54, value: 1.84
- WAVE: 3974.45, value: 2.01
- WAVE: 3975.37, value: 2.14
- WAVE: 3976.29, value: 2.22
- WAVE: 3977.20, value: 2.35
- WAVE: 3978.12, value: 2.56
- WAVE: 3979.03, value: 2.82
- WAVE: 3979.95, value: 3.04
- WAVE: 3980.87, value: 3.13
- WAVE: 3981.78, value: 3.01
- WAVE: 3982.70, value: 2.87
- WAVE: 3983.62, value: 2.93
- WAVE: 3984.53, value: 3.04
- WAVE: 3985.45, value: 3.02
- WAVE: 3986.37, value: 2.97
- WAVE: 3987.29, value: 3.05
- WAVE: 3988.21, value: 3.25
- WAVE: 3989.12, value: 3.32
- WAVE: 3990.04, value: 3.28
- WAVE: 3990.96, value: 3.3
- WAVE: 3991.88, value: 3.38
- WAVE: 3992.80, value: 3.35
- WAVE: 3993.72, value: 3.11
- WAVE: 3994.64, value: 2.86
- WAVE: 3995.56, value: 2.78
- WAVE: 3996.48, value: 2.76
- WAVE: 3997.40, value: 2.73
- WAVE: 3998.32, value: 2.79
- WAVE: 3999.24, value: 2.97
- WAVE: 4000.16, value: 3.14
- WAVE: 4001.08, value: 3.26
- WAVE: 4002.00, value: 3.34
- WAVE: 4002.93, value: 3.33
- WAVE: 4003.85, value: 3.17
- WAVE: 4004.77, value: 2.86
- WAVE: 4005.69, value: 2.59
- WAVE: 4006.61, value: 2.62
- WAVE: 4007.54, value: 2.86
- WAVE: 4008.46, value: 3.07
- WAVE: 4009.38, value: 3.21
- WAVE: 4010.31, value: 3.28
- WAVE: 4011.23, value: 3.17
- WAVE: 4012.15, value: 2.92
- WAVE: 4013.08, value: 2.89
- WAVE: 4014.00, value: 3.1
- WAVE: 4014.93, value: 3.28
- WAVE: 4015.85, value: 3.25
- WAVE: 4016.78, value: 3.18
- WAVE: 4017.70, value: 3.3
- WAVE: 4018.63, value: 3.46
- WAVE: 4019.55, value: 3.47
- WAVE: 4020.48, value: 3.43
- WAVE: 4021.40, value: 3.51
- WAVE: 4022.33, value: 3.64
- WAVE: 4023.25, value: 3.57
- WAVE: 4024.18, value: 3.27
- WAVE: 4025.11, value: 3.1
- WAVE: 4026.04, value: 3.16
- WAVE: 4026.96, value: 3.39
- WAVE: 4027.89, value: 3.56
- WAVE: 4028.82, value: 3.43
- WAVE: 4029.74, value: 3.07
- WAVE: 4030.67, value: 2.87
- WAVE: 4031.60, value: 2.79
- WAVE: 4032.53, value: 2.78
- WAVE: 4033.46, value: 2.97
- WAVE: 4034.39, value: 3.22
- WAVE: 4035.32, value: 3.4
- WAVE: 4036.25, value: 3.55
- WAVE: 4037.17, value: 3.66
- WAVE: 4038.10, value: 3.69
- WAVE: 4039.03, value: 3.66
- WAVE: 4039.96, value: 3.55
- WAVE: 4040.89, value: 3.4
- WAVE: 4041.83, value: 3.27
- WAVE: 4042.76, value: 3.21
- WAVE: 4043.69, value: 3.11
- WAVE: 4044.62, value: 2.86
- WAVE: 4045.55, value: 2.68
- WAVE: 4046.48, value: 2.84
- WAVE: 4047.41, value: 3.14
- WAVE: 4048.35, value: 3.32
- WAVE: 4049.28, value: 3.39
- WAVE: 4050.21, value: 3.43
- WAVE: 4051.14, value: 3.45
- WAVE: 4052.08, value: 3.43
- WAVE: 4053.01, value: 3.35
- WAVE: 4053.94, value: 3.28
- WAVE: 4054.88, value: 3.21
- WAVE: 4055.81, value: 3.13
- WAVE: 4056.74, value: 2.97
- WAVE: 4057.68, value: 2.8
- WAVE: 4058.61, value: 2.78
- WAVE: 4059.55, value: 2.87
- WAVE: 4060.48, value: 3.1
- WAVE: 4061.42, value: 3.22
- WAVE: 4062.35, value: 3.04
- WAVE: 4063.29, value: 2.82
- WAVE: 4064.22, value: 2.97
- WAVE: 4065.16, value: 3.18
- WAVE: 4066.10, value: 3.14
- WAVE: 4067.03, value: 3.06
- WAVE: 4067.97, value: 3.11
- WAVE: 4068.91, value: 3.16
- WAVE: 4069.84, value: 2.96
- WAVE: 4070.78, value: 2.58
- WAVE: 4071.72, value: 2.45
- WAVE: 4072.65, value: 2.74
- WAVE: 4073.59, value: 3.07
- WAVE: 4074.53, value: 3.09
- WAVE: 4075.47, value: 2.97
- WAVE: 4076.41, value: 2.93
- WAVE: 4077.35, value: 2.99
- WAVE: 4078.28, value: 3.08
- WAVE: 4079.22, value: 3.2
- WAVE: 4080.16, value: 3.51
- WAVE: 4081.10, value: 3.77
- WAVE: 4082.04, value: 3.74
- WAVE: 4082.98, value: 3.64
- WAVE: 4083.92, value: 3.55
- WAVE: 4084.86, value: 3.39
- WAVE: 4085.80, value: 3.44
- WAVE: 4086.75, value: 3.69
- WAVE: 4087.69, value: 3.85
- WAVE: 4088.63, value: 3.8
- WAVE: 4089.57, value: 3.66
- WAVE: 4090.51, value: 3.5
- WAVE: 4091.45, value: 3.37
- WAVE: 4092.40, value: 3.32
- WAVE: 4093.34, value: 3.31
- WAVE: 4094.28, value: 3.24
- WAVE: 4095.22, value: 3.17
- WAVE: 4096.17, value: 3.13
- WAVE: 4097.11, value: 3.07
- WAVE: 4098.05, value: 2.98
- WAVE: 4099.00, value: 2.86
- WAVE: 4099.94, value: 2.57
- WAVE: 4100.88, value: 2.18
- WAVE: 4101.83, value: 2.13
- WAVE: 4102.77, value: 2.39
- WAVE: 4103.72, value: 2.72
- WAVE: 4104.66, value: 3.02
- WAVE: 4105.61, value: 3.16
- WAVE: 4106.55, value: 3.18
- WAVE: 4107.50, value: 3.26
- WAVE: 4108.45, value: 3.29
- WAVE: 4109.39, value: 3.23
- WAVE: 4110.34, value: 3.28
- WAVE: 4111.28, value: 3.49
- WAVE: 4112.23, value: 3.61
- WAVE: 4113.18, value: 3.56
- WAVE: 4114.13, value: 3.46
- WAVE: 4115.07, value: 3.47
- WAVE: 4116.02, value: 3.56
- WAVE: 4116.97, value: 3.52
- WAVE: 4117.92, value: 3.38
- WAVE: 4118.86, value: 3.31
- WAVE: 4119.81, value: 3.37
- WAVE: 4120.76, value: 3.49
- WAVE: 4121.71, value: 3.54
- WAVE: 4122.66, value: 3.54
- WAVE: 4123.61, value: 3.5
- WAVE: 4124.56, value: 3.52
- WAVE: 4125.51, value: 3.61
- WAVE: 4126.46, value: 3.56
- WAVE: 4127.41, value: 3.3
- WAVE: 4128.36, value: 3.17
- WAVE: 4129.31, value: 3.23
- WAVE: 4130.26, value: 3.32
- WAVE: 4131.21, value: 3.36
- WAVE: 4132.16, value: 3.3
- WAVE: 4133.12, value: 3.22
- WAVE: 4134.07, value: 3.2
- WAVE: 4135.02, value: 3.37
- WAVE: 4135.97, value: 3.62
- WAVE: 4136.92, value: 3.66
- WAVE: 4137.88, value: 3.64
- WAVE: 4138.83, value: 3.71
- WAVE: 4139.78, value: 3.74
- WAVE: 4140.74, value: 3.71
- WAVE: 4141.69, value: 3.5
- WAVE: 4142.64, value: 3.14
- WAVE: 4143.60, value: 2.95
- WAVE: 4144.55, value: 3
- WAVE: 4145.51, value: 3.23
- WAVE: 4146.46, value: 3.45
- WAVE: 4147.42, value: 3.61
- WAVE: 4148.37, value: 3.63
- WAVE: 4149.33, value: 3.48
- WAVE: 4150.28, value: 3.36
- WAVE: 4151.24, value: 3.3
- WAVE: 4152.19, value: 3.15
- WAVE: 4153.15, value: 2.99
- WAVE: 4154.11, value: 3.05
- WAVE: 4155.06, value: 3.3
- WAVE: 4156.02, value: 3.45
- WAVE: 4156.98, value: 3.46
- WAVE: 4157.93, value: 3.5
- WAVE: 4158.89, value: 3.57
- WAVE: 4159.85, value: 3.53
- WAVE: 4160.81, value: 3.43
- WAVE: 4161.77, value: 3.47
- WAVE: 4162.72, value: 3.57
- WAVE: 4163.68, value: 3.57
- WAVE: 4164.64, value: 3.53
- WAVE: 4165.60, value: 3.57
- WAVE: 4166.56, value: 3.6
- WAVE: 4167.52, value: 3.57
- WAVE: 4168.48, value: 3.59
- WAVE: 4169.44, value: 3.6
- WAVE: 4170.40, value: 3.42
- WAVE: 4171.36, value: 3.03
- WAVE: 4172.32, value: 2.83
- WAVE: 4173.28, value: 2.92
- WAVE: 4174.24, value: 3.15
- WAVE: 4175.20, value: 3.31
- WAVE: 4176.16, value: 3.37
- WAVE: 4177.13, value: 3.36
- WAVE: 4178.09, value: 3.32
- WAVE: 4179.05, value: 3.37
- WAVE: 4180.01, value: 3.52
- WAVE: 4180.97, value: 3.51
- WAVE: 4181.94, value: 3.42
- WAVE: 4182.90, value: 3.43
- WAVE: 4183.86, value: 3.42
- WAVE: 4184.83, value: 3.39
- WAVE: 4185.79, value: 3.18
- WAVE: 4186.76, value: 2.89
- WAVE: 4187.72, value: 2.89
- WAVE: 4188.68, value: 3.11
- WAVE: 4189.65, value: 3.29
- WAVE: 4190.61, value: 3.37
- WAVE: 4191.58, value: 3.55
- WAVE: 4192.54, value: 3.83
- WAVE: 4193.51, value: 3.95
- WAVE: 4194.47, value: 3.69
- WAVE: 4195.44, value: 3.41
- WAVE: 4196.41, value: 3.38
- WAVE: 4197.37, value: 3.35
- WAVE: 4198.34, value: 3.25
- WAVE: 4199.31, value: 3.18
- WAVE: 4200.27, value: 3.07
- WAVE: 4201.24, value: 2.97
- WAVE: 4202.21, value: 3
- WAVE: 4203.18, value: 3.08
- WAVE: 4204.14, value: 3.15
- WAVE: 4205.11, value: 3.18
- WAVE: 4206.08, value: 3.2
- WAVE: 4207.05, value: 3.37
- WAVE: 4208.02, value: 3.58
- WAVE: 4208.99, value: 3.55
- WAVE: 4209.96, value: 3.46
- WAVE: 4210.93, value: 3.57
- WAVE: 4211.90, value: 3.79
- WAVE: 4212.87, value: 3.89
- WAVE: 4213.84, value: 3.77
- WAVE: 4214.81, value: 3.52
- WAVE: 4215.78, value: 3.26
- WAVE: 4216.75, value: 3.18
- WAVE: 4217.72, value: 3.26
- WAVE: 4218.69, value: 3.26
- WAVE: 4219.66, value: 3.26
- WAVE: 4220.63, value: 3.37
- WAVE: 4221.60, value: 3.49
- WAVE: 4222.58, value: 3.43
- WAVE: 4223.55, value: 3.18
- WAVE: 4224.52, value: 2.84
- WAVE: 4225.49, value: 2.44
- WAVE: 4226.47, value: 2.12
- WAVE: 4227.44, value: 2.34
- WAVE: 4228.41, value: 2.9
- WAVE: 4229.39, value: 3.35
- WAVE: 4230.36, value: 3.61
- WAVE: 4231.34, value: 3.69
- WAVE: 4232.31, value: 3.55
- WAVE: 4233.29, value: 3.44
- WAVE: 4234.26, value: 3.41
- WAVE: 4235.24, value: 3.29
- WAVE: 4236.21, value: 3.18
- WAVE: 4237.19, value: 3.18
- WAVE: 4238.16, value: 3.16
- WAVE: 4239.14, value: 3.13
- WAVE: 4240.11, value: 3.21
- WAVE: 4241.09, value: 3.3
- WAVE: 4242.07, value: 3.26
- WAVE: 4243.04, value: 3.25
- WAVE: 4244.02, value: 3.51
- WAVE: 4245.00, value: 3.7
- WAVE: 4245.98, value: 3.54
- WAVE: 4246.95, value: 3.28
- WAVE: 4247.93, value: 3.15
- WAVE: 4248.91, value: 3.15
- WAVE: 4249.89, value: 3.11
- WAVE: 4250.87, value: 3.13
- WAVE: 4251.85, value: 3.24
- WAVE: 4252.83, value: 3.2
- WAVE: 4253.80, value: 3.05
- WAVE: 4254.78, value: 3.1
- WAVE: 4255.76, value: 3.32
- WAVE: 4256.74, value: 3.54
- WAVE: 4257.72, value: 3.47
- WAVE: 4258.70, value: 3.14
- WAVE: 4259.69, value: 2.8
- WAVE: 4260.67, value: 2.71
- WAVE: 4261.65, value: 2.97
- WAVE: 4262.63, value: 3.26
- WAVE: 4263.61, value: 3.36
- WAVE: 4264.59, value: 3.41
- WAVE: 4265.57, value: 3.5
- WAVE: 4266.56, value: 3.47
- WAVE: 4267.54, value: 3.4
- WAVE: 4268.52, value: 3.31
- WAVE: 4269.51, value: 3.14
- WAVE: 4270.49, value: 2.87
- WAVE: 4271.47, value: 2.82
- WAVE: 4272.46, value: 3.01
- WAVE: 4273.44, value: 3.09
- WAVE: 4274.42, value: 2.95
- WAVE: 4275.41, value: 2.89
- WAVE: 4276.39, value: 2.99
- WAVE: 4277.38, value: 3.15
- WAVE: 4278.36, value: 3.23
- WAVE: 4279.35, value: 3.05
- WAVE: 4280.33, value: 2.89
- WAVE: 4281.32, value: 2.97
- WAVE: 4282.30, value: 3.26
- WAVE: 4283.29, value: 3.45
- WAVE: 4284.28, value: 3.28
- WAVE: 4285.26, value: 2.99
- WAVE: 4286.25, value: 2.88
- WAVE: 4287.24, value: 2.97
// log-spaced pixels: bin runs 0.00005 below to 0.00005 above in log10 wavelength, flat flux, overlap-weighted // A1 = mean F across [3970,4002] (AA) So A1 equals 2.74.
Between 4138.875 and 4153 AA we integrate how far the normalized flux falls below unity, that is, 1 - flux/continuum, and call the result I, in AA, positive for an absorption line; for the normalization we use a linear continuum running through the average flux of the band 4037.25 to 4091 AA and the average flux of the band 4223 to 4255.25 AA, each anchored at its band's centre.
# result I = -0.8 AA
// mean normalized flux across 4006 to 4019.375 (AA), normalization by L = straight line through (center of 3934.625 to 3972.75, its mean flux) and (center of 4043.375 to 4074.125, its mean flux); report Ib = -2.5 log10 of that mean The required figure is -0.241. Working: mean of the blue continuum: 1.78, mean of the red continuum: 3.05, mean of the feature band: 3.12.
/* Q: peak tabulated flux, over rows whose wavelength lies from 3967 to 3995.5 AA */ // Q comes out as 3.38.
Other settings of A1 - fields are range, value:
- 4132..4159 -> 3.39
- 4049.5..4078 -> 3.05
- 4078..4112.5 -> 3.24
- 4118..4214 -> 3.39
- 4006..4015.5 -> 3.03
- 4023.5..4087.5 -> 3.19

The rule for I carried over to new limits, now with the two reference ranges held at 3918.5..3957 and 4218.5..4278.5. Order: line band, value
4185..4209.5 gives -2.8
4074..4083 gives -3.0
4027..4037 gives -4.2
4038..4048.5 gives -4.2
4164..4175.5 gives -2.0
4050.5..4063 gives -4.1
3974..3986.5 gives -4.3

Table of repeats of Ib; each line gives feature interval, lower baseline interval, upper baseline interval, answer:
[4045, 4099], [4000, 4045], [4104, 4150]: 0.04 mag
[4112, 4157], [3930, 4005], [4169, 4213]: -0.12 mag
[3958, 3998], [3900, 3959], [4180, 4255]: 0.01 mag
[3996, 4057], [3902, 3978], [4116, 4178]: -0.24 mag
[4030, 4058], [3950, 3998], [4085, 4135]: -0.14 mag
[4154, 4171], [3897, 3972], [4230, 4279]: -0.21 mag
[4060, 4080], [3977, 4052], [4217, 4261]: 0.06 mag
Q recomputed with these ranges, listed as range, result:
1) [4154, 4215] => 3.95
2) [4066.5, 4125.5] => 3.85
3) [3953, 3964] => 2.72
